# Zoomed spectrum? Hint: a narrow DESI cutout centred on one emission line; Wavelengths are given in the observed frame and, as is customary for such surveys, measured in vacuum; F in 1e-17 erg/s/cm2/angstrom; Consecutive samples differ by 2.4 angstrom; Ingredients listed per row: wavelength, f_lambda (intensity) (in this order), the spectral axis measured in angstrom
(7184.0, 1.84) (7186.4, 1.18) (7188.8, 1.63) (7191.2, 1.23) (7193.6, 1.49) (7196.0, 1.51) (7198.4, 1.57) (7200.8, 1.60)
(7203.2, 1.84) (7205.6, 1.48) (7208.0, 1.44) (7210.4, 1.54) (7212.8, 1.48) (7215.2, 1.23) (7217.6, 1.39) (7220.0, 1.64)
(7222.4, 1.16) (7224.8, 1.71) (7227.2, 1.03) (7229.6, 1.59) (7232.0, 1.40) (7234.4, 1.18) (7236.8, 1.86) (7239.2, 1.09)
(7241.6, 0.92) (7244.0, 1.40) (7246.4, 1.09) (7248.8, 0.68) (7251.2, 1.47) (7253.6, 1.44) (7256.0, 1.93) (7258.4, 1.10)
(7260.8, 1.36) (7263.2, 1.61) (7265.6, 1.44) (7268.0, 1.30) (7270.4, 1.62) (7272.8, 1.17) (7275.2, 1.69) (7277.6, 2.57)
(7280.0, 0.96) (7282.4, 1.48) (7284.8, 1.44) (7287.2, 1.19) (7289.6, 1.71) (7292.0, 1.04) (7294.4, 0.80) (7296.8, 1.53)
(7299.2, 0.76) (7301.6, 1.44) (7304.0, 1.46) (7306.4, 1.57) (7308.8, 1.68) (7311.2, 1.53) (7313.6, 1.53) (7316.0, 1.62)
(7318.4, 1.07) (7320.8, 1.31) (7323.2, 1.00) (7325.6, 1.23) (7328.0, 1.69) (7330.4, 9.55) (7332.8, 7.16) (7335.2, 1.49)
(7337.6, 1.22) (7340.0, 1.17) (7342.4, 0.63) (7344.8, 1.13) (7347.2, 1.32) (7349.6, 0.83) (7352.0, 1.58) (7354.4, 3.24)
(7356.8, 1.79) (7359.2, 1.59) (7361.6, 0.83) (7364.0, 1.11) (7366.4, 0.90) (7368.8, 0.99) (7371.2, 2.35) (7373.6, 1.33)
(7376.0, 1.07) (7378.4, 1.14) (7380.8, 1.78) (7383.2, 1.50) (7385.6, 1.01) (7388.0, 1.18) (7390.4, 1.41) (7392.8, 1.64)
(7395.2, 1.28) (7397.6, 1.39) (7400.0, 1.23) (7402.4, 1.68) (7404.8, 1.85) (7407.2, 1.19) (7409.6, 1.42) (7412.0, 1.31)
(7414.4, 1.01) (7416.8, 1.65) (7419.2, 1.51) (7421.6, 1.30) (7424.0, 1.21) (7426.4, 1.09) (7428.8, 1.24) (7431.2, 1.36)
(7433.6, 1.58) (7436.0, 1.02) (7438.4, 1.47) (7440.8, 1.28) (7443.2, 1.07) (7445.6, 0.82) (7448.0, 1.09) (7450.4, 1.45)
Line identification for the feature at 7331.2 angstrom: H-alpha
